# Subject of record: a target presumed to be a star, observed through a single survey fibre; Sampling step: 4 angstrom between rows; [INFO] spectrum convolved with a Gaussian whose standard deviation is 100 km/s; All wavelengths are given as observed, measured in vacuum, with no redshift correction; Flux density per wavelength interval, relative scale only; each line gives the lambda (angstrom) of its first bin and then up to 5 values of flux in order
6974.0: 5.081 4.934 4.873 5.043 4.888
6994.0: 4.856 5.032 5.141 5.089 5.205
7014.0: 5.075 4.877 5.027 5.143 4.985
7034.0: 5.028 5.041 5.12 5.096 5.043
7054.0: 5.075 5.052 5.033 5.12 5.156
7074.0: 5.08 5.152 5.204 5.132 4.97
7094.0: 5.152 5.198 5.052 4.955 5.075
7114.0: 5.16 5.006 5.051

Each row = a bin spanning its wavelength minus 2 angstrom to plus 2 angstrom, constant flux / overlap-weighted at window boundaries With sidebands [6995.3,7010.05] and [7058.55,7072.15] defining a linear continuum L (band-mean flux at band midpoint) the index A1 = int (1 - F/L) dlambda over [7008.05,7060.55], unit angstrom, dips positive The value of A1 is 0.38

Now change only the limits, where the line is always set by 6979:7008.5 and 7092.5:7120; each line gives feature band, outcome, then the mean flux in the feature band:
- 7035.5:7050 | -0.1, 5.08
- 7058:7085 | -0.3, 5.12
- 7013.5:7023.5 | 0.1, 4.98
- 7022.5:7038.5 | -0.1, 5.05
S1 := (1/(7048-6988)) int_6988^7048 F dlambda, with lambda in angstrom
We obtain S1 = 5.04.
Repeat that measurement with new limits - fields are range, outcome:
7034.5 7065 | 5.07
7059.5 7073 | 5.1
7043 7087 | 5.1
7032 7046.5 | 5.07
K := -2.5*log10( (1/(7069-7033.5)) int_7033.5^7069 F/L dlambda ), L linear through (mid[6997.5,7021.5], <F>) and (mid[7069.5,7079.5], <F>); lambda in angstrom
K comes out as 0.01 mag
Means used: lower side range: 5.07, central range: 5.07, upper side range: 5.12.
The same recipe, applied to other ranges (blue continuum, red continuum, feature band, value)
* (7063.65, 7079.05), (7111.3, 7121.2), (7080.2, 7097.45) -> -0.003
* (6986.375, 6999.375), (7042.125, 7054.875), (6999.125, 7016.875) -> -0.029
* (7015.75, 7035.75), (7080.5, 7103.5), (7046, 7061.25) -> -0.001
